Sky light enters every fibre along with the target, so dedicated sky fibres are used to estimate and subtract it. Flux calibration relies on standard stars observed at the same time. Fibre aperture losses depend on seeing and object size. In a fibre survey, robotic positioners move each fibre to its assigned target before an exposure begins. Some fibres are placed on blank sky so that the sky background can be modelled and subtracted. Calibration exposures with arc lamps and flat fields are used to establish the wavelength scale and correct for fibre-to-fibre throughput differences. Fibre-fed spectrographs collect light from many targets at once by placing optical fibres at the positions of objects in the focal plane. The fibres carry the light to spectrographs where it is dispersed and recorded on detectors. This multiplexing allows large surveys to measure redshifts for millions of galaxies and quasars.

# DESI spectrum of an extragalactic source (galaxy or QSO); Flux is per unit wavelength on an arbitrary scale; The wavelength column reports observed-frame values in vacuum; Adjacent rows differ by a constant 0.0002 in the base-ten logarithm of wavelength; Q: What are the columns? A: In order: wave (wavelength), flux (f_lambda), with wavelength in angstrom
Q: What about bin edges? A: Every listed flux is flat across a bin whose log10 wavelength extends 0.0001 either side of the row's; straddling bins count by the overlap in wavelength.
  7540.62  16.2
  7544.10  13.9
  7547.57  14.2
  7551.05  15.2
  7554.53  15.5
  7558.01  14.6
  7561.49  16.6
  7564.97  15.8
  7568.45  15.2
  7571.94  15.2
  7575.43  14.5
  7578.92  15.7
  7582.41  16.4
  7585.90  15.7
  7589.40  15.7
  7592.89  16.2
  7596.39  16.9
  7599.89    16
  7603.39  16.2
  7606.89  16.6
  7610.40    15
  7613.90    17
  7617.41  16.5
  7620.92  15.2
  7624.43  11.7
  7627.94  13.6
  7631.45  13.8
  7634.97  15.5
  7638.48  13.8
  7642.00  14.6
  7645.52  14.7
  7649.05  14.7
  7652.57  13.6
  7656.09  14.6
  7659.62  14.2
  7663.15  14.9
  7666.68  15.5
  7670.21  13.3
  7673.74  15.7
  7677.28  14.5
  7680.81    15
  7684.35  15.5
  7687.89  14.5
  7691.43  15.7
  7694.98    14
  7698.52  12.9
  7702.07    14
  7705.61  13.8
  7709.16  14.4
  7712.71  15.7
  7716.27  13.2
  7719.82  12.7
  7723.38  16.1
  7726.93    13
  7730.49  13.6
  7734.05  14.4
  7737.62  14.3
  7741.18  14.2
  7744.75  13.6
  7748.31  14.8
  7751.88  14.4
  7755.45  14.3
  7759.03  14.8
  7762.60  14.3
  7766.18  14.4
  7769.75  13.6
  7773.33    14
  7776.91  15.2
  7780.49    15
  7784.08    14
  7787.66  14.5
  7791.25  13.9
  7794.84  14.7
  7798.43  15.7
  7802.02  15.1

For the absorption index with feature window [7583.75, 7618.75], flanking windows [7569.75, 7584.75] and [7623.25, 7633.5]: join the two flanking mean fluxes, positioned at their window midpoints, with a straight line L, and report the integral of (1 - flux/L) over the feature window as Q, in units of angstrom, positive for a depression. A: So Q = -4.4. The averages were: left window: 15.4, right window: 13.2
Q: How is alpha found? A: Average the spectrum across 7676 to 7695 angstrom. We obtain 15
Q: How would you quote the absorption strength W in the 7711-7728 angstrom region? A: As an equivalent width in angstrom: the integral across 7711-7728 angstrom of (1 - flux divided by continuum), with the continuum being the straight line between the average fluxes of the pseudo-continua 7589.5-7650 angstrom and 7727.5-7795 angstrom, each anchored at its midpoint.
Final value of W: 0.4 angstrom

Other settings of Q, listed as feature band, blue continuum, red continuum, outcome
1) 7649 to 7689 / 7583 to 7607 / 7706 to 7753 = 1.1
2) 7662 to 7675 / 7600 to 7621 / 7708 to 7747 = 0.3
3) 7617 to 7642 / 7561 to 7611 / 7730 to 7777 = 2.0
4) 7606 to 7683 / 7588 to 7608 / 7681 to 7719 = 3.4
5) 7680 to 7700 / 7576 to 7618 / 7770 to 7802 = 1.0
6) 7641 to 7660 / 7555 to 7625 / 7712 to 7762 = 0.8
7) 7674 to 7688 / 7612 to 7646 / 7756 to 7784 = -0.4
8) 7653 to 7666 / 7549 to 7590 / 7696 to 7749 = 0.1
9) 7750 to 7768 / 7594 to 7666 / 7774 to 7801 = 0.4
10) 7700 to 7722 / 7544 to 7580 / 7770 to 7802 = 1.2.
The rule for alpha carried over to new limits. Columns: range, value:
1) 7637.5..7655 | 14.3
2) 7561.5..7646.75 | 15.3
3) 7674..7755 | 14.3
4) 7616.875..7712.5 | 14.4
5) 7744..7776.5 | 14.3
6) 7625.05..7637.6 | 14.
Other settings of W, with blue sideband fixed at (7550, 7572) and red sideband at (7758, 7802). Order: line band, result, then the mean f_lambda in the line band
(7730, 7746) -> 0.7 angstrom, 14.1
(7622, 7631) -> 1.3 angstrom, 13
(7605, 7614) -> -0.5 angstrom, 16.1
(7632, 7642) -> 0.4 angstrom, 14.5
